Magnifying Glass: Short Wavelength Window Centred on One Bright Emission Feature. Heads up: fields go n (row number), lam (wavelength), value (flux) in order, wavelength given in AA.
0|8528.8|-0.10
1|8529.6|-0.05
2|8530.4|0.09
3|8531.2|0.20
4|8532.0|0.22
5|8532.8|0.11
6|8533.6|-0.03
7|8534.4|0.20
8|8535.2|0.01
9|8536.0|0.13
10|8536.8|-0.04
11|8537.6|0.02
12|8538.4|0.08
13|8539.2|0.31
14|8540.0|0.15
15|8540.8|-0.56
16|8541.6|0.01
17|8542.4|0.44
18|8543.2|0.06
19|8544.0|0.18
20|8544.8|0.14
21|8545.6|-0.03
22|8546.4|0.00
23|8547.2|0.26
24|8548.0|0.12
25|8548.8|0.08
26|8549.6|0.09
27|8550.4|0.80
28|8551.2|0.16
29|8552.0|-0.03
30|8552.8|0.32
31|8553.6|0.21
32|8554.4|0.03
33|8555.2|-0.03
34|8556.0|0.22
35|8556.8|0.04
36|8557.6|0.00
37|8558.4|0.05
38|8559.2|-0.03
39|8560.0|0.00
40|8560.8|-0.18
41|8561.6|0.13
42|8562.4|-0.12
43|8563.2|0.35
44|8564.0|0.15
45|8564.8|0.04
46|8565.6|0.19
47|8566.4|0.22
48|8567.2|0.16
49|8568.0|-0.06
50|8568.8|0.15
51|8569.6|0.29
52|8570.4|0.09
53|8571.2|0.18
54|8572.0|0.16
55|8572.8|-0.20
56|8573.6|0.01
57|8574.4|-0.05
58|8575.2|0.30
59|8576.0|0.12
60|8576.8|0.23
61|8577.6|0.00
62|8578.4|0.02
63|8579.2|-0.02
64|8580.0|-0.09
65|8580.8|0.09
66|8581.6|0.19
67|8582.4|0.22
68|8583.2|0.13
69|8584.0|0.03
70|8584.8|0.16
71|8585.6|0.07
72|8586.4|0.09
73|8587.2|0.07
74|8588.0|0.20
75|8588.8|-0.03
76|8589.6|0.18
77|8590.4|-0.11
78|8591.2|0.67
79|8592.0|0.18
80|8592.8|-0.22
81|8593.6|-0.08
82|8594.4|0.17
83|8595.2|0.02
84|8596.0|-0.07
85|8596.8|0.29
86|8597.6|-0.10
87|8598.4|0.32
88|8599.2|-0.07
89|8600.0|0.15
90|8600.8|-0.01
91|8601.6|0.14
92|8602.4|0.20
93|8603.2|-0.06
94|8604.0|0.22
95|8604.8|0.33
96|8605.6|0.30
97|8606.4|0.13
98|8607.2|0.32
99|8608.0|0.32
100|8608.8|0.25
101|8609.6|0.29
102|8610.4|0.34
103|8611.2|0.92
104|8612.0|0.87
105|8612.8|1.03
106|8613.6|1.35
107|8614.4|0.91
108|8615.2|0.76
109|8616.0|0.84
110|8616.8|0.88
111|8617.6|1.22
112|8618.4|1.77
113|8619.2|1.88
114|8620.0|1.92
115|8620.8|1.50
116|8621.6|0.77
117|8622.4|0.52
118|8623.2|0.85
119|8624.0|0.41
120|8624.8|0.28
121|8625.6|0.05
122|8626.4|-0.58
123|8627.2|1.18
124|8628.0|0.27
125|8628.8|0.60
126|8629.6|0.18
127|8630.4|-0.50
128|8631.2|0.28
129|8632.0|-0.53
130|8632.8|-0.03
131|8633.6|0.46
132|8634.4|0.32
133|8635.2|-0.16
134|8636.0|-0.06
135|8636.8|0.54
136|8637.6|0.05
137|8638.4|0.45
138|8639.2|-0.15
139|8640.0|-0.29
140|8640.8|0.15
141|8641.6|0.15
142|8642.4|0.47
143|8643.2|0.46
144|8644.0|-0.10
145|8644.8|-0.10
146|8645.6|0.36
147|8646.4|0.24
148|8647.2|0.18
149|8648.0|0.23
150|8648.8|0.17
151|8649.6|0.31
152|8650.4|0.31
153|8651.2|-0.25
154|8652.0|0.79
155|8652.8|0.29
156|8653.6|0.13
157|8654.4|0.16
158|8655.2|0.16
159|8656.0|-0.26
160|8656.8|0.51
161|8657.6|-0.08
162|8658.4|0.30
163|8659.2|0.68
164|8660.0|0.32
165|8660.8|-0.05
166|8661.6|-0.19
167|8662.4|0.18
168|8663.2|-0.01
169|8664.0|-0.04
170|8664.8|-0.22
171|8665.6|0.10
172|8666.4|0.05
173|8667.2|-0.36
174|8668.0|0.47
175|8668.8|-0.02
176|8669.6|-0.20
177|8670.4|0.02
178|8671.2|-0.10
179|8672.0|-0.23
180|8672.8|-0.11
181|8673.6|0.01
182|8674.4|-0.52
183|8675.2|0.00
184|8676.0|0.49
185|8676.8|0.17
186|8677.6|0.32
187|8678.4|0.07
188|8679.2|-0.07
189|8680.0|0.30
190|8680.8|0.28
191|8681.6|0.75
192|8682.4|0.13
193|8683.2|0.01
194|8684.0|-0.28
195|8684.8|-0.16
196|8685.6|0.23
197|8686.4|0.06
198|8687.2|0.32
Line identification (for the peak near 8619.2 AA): [O II]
